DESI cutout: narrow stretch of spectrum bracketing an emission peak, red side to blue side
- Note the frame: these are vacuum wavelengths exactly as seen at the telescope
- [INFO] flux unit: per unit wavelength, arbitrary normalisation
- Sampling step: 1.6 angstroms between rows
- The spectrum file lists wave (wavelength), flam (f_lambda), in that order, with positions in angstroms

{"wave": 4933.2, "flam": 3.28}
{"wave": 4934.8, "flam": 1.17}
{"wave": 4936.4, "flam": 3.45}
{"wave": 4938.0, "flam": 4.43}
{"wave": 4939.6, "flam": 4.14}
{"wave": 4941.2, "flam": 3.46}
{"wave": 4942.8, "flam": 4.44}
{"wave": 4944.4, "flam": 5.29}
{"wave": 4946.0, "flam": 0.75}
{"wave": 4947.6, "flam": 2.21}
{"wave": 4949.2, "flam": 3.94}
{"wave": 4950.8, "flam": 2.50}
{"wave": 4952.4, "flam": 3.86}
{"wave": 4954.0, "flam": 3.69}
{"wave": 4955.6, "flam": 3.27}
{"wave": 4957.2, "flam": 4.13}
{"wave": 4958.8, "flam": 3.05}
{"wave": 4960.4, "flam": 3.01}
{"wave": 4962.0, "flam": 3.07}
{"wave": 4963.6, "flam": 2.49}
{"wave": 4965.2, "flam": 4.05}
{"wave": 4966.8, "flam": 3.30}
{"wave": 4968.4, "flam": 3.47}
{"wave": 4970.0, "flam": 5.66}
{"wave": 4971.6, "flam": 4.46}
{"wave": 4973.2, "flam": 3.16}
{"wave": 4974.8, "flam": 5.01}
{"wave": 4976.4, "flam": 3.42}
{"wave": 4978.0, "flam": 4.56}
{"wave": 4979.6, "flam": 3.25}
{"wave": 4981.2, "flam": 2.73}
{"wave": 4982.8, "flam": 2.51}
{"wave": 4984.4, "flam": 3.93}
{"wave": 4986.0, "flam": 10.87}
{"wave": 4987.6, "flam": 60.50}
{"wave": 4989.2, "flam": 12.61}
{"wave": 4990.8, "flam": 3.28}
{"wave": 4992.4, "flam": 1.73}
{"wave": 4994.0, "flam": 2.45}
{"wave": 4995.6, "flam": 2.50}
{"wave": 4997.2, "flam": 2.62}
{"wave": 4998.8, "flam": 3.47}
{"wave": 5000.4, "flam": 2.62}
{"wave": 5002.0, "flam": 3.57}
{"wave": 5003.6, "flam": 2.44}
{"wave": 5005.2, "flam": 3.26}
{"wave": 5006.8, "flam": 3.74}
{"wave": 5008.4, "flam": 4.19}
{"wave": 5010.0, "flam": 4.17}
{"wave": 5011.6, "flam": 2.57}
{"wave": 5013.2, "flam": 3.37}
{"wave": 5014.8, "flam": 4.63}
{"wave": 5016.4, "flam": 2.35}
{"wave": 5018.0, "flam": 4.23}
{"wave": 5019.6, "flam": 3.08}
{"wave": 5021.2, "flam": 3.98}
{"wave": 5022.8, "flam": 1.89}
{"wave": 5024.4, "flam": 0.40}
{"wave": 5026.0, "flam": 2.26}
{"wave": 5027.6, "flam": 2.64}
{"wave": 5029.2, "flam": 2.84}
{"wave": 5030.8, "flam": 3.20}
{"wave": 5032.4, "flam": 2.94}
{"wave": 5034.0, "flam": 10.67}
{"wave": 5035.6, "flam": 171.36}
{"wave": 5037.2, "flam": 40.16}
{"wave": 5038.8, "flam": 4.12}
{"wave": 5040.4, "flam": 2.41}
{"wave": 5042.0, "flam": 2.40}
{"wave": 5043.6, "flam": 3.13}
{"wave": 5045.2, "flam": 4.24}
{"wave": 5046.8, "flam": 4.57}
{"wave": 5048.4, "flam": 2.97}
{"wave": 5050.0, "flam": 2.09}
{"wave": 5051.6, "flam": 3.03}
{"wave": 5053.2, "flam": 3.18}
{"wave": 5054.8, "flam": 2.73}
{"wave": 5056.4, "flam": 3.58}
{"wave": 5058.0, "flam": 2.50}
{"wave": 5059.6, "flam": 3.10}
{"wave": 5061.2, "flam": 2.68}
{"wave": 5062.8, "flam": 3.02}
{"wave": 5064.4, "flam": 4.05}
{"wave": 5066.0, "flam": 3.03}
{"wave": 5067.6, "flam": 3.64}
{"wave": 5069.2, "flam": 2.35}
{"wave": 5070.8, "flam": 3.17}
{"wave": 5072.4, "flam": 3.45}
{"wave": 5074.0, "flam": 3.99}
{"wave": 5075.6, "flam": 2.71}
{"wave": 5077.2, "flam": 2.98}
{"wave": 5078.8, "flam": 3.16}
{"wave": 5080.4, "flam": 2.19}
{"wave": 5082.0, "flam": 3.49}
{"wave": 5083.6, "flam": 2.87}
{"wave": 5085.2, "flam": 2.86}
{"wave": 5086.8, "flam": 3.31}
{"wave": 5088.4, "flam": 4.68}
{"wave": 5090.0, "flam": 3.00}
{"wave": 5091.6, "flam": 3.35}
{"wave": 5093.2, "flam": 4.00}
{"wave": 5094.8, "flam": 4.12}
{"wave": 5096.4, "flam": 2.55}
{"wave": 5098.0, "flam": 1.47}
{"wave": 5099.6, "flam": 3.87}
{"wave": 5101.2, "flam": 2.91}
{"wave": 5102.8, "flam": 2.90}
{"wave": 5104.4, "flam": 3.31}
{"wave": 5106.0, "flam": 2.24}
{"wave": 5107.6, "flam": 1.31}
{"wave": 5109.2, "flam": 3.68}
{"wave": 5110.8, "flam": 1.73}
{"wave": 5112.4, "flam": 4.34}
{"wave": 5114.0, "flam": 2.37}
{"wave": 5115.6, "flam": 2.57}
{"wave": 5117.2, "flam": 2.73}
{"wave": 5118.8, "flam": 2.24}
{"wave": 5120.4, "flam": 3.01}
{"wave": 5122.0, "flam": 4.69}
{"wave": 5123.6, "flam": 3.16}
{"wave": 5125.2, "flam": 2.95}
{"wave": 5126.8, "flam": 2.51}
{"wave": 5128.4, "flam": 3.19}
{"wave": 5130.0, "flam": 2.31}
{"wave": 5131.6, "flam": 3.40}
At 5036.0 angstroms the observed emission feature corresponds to [O III]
